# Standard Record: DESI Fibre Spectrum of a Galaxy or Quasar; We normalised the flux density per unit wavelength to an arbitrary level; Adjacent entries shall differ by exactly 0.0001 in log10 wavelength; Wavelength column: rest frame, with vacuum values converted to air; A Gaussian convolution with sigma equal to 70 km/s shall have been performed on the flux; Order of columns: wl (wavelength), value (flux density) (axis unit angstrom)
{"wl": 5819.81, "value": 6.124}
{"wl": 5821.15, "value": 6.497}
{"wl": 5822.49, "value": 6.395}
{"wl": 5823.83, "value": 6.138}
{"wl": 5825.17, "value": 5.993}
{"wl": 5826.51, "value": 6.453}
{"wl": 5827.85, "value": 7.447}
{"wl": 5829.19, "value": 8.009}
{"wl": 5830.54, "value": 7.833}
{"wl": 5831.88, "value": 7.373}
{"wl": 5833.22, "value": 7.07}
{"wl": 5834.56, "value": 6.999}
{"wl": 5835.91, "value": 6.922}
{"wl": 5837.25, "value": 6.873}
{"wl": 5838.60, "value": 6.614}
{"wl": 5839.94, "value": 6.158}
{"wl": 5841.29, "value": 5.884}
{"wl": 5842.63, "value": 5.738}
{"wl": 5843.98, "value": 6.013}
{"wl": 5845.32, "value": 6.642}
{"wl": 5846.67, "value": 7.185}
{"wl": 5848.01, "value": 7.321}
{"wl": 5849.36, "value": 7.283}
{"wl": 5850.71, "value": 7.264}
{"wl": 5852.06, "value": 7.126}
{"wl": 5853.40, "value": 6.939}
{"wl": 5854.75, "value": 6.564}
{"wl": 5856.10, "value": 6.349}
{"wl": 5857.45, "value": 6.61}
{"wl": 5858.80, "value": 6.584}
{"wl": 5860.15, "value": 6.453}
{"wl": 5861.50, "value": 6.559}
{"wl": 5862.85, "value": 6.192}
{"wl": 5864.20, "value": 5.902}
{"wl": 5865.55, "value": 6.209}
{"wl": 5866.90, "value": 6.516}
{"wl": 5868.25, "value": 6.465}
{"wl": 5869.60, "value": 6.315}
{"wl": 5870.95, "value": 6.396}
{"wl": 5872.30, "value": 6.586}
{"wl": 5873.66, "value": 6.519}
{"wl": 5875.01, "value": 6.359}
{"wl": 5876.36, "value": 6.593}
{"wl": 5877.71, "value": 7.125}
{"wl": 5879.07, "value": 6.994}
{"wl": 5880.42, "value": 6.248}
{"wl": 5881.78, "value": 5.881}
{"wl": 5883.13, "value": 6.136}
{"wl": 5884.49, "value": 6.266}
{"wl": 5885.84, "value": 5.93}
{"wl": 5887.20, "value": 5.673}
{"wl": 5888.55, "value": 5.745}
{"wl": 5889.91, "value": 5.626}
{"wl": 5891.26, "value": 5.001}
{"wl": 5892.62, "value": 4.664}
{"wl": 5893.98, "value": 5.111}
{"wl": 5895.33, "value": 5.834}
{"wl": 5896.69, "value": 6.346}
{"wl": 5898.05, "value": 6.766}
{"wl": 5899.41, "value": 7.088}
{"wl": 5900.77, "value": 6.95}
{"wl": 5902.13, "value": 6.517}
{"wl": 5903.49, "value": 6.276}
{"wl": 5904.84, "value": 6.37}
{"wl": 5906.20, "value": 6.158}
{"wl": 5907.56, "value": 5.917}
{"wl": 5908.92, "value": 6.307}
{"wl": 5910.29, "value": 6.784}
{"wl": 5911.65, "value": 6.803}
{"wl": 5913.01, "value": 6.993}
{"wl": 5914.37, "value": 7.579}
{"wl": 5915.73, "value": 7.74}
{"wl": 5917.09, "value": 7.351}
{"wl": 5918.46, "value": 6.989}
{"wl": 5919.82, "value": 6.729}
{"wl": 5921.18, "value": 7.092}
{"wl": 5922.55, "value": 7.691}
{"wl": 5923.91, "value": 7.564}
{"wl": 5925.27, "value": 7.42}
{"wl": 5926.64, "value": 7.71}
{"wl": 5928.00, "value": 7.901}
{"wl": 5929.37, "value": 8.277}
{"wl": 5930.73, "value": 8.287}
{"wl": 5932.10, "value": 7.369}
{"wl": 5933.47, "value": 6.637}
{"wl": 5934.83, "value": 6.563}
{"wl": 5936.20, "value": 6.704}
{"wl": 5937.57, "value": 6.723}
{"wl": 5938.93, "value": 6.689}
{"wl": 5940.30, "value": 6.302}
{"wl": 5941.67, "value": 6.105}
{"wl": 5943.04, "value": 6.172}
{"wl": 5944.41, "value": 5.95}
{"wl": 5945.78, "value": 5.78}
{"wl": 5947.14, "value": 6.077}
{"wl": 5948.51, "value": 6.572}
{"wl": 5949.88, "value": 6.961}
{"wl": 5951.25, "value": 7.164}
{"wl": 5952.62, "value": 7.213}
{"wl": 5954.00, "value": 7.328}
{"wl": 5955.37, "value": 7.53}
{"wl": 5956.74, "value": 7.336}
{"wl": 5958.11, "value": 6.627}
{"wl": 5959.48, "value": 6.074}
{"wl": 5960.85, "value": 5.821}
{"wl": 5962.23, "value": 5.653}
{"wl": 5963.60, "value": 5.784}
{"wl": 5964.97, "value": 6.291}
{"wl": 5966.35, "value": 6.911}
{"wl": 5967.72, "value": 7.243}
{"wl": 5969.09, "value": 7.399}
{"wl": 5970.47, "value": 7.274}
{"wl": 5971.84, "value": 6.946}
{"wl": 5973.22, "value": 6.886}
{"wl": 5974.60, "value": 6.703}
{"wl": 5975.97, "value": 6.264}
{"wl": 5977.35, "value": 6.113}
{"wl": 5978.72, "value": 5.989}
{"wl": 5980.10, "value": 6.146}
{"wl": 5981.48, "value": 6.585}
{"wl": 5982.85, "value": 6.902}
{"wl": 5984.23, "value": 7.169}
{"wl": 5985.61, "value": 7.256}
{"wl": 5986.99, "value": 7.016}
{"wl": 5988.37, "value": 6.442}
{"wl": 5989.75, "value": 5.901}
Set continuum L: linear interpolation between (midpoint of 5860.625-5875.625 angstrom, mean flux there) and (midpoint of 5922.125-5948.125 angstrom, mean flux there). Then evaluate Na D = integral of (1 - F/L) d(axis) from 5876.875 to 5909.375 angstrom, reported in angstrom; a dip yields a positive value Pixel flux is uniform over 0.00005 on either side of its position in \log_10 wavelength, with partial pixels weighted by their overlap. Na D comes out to 2.25 angstrom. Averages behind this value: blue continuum 6.37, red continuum 6.93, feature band 6.12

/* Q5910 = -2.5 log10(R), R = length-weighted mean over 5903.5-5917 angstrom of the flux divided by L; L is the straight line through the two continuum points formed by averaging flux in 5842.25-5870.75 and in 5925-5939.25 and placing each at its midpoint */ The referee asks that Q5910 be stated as 0.056 mag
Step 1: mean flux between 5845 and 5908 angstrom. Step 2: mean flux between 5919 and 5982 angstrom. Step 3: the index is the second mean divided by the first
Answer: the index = 1.07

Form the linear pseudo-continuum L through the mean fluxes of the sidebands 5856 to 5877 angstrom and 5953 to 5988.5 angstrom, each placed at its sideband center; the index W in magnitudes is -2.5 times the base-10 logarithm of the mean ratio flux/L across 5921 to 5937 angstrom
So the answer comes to -0.13 mag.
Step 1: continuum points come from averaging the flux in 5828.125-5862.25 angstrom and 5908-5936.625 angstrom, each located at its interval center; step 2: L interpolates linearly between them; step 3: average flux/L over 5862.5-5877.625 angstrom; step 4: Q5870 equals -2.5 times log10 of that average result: 0.090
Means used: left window 6.82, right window 7.25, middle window 6.41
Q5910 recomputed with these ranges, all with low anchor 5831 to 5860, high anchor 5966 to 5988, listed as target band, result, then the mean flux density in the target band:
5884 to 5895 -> 0.22 mag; 5.5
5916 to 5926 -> -0.08 mag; 7.28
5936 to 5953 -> 0.05 mag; 6.48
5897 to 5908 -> 0.04 mag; 6.51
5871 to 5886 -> 0.05 mag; 6.44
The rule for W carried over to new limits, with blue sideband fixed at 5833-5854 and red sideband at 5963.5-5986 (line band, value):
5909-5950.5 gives -0.039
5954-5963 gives 0.025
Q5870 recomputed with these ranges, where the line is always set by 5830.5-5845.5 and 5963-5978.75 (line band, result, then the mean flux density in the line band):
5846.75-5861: -0.04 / 6.86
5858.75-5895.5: 0.09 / 6.14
